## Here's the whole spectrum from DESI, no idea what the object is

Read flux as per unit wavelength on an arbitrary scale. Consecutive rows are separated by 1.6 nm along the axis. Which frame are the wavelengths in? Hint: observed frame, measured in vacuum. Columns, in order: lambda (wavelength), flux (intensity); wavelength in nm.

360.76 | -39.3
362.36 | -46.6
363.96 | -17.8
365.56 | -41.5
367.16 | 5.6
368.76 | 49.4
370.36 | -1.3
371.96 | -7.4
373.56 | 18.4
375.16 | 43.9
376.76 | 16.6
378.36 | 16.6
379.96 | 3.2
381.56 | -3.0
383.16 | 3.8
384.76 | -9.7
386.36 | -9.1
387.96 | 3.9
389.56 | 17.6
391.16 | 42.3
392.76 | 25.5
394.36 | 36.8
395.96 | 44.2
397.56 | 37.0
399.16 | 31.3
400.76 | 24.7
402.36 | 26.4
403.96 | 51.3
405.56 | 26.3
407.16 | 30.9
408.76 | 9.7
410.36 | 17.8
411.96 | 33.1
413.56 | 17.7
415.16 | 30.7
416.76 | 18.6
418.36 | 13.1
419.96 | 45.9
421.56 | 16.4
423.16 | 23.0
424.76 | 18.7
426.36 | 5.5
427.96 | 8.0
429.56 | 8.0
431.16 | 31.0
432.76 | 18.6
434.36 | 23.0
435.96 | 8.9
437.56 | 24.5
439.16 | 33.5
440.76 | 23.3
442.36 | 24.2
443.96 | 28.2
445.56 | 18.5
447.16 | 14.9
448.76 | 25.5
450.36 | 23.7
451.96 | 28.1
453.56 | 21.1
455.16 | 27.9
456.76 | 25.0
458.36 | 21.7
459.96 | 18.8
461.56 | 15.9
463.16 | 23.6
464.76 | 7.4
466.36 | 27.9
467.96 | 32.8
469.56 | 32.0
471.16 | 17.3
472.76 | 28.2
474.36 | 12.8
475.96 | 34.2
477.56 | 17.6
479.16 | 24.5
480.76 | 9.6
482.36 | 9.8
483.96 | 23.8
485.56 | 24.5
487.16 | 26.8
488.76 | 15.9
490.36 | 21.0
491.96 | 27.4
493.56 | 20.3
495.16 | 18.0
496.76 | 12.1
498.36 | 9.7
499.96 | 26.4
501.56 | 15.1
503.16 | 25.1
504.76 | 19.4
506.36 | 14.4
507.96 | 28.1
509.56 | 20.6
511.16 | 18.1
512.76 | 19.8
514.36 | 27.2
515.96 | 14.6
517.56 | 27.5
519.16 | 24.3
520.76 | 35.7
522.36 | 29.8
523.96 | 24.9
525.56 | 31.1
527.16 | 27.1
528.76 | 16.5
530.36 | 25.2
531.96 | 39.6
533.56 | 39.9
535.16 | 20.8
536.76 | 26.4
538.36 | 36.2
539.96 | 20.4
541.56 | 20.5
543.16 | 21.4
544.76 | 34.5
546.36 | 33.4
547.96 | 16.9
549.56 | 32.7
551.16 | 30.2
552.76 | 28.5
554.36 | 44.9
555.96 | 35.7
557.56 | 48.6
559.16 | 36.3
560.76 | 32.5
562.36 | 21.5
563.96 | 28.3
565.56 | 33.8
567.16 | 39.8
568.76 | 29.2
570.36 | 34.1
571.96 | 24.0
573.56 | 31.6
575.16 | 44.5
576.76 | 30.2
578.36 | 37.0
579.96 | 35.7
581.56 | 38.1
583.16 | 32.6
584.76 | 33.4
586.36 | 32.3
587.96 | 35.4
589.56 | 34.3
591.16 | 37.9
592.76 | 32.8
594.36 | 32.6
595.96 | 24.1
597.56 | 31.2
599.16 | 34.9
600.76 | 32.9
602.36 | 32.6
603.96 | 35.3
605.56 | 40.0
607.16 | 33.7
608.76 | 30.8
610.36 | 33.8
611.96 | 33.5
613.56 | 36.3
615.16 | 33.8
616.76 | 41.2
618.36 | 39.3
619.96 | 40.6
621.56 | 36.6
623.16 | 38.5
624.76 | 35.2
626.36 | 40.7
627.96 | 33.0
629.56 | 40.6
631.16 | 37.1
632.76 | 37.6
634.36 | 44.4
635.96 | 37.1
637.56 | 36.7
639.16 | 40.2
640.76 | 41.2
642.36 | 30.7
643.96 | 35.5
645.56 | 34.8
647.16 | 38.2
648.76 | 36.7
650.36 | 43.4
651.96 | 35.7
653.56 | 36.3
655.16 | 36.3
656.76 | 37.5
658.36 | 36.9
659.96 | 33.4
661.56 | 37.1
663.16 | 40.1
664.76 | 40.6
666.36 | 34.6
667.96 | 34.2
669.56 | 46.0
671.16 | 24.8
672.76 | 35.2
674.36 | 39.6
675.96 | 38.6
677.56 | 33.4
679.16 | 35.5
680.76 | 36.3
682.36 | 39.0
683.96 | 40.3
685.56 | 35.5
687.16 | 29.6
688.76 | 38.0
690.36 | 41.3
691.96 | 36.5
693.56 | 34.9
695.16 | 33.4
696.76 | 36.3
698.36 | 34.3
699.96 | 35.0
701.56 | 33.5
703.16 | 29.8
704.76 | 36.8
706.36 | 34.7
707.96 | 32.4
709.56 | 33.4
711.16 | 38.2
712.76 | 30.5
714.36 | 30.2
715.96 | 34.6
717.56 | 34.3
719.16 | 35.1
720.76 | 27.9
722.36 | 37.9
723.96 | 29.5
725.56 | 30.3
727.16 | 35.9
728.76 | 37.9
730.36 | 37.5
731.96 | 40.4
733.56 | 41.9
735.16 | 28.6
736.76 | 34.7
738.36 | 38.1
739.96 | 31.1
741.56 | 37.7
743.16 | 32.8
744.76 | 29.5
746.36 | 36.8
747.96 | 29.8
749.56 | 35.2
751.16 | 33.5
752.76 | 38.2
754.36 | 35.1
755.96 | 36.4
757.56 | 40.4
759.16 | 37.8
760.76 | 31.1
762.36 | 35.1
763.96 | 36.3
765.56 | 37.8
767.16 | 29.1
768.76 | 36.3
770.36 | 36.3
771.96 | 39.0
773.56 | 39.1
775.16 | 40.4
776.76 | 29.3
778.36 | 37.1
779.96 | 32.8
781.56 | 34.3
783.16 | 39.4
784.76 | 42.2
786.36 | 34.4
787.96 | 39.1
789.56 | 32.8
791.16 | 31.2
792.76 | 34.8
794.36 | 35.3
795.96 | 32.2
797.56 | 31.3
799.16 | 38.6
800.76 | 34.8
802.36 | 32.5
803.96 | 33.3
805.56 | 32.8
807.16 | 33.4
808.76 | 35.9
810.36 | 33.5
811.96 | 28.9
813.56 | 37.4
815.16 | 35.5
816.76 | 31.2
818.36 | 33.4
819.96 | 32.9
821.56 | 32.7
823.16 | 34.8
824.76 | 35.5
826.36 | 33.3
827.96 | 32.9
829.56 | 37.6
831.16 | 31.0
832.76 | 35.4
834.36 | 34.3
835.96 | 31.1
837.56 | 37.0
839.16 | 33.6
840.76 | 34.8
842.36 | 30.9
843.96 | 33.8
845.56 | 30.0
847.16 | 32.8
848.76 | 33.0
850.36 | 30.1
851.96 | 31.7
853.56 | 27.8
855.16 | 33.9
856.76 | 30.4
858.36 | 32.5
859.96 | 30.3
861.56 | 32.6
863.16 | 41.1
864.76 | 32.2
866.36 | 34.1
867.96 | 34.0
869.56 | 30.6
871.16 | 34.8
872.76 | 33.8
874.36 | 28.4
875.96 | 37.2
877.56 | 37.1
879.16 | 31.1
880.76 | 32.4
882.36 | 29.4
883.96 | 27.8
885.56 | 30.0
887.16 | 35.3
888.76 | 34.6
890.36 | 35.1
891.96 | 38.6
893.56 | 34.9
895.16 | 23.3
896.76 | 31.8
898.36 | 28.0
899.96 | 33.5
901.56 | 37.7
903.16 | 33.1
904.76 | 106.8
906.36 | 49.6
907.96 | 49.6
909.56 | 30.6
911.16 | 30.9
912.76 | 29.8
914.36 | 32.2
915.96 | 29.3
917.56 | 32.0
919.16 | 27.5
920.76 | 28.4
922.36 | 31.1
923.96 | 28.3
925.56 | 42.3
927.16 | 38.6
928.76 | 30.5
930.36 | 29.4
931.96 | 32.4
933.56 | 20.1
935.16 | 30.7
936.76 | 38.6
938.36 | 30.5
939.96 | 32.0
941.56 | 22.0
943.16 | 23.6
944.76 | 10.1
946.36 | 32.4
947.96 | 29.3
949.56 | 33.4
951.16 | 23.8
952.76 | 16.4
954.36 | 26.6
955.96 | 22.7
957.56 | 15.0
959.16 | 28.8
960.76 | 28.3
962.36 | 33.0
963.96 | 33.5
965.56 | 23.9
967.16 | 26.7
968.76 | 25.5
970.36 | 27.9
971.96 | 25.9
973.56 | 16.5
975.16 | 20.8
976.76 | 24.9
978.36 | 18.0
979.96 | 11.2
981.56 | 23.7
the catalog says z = 0.378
